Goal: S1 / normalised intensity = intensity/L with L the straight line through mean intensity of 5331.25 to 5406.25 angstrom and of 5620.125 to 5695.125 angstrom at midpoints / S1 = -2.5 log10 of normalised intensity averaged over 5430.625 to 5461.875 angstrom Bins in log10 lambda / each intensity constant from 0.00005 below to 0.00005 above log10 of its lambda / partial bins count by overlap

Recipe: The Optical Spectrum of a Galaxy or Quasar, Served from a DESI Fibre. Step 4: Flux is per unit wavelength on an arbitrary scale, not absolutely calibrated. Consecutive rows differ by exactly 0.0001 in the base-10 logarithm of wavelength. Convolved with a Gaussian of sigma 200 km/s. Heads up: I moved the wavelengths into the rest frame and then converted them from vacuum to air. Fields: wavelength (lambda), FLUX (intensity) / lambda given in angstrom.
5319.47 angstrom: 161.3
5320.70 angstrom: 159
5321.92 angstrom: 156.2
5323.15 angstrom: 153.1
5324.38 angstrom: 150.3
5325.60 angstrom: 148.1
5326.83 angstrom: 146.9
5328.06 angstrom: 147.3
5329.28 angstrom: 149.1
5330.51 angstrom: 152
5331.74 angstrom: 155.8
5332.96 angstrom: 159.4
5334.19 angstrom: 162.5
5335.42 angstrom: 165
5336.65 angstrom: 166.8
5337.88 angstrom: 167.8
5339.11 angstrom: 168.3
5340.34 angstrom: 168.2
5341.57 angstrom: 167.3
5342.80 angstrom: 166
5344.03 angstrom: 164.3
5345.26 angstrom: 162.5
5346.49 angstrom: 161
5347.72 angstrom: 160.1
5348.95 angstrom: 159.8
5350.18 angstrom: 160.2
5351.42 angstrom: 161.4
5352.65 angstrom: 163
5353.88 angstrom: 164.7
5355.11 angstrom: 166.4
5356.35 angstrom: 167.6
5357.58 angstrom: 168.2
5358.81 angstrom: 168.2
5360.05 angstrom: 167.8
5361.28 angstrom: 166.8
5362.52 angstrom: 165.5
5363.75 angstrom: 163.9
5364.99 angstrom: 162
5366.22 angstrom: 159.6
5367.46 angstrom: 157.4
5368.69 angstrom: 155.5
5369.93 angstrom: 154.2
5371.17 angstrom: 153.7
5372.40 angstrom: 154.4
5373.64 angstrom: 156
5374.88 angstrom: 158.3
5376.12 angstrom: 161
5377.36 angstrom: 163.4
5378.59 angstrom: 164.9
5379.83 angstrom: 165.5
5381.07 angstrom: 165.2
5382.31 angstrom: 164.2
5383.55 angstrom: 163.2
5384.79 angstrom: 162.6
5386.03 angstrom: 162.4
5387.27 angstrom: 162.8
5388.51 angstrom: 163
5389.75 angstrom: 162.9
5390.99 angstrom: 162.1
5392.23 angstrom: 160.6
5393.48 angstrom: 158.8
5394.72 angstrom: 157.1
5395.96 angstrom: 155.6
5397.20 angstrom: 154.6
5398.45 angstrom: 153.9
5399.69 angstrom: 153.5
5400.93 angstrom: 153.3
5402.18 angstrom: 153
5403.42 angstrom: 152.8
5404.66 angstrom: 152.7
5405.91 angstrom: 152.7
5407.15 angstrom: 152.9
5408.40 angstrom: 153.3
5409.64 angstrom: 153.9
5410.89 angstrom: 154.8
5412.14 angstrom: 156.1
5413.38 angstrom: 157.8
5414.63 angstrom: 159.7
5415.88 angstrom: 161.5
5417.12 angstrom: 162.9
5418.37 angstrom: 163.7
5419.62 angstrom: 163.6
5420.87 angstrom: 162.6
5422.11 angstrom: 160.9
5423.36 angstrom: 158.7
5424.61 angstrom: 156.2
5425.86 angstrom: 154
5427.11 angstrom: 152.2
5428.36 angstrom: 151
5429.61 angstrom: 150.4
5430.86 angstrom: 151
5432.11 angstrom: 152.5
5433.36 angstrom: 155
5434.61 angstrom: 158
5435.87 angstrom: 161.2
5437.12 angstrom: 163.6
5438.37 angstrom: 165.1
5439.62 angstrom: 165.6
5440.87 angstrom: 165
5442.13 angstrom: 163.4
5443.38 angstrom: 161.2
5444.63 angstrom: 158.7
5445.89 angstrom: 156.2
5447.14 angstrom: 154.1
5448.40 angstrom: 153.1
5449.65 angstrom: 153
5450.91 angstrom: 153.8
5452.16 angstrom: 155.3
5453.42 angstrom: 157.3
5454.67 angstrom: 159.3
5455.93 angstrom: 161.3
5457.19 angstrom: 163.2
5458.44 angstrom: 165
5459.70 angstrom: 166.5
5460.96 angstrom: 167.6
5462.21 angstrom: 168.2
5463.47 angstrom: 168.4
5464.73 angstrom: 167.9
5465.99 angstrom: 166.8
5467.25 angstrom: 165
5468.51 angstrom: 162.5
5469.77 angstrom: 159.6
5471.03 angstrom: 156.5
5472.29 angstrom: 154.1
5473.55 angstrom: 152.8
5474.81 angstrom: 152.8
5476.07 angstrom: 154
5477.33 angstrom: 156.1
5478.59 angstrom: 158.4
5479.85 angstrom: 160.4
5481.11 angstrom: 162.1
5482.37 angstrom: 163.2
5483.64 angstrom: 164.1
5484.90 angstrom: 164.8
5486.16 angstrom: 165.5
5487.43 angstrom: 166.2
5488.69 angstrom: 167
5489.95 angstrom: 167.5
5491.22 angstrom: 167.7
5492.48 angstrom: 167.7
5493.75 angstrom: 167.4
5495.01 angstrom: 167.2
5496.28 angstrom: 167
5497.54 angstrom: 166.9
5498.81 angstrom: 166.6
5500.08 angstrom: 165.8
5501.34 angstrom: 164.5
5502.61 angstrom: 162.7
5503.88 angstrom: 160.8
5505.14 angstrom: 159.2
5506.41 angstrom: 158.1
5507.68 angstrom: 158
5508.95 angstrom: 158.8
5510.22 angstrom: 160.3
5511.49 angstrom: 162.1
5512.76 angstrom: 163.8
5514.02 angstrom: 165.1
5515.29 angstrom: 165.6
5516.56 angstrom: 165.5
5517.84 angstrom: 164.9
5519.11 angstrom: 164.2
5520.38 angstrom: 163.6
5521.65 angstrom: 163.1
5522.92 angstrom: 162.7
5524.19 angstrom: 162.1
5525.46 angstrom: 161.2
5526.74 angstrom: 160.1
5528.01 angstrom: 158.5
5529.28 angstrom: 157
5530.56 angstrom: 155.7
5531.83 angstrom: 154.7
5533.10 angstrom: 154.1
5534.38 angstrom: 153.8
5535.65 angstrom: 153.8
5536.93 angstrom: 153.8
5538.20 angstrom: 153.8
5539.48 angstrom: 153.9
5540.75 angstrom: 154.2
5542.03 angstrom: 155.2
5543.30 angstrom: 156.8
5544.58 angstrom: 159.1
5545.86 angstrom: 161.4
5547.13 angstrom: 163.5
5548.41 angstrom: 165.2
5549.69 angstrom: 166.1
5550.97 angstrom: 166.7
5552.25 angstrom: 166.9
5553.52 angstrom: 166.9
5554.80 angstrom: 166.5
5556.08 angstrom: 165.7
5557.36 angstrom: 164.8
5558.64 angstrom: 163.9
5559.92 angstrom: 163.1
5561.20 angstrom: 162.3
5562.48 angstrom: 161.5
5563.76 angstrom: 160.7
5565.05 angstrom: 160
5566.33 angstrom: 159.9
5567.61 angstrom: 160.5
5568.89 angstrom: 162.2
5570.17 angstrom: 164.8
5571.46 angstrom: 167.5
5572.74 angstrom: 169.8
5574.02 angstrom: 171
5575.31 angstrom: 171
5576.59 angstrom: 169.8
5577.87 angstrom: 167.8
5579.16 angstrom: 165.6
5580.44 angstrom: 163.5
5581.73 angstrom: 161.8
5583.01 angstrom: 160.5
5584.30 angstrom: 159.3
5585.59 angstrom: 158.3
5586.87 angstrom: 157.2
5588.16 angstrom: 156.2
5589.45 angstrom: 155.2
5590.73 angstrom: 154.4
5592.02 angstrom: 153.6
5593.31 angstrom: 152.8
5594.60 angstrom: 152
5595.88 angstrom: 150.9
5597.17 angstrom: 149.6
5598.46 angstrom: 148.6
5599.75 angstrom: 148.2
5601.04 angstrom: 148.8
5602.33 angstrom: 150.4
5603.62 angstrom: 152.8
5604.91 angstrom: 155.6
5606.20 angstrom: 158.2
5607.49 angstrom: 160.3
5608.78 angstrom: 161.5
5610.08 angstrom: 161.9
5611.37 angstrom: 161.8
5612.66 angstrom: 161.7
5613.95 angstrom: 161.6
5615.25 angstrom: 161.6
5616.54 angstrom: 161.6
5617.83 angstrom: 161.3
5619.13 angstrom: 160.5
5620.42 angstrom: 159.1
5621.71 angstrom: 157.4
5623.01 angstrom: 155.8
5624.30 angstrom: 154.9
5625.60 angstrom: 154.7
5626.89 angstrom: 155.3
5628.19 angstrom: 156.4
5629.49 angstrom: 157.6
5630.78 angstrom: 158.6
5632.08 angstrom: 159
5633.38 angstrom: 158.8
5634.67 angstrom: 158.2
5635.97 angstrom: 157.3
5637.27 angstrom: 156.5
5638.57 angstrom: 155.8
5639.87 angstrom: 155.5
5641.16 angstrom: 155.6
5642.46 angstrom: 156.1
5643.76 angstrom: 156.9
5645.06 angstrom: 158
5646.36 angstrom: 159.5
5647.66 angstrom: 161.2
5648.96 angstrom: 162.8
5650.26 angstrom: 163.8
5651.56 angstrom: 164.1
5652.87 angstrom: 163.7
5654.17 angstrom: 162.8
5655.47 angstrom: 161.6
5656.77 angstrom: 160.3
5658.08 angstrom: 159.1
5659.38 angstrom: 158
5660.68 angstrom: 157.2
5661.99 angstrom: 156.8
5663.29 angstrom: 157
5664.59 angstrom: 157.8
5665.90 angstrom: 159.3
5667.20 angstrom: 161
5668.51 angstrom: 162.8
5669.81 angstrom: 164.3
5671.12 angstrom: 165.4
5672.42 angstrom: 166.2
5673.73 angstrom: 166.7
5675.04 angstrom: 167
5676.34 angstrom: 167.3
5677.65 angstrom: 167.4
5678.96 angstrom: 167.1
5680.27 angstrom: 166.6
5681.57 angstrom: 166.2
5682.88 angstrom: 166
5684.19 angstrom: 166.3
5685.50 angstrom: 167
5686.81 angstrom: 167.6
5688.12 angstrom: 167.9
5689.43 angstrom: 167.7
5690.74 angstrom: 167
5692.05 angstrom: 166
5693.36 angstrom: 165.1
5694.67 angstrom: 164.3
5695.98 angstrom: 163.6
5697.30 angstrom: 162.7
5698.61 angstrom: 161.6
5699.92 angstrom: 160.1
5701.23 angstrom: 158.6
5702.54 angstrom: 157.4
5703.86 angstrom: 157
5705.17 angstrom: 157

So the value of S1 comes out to 0.011 mag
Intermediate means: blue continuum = 161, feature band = 160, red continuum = 161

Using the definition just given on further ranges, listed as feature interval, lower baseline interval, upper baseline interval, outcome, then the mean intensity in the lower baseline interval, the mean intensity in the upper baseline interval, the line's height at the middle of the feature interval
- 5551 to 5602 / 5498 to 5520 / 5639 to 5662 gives 0.004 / 163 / 160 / 161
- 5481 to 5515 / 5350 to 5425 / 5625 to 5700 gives -0.023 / 160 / 162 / 161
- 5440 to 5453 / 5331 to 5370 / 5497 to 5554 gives 0.031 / 163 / 161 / 162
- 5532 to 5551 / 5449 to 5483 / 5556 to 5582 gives 0.039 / 160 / 165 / 164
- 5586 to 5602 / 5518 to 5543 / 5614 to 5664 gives 0.042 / 158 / 159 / 158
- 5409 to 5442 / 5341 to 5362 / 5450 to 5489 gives 0.028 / 164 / 161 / 163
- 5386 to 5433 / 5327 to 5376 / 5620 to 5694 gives 0.031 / 161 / 161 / 161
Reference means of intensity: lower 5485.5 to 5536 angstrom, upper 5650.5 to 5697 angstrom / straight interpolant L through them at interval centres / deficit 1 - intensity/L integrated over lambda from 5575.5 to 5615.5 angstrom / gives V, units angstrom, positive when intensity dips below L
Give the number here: 1.4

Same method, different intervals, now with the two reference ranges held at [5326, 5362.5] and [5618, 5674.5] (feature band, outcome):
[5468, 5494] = -0.1 angstrom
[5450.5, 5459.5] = 0.1 angstrom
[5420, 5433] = 0.5 angstrom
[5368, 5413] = 1.1 angstrom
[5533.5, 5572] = -0.2 angstrom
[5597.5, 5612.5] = 0.4 angstrom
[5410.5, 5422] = 0.1 angstrom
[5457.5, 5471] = -0.4 angstrom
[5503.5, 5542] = 0.3 angstrom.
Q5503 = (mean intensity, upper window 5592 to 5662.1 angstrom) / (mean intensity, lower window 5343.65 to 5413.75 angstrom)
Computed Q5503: 1.0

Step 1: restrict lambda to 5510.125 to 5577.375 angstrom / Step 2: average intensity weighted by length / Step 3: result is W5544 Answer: 162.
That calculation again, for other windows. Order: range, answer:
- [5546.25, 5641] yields 160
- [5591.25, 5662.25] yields 158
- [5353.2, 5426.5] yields 160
